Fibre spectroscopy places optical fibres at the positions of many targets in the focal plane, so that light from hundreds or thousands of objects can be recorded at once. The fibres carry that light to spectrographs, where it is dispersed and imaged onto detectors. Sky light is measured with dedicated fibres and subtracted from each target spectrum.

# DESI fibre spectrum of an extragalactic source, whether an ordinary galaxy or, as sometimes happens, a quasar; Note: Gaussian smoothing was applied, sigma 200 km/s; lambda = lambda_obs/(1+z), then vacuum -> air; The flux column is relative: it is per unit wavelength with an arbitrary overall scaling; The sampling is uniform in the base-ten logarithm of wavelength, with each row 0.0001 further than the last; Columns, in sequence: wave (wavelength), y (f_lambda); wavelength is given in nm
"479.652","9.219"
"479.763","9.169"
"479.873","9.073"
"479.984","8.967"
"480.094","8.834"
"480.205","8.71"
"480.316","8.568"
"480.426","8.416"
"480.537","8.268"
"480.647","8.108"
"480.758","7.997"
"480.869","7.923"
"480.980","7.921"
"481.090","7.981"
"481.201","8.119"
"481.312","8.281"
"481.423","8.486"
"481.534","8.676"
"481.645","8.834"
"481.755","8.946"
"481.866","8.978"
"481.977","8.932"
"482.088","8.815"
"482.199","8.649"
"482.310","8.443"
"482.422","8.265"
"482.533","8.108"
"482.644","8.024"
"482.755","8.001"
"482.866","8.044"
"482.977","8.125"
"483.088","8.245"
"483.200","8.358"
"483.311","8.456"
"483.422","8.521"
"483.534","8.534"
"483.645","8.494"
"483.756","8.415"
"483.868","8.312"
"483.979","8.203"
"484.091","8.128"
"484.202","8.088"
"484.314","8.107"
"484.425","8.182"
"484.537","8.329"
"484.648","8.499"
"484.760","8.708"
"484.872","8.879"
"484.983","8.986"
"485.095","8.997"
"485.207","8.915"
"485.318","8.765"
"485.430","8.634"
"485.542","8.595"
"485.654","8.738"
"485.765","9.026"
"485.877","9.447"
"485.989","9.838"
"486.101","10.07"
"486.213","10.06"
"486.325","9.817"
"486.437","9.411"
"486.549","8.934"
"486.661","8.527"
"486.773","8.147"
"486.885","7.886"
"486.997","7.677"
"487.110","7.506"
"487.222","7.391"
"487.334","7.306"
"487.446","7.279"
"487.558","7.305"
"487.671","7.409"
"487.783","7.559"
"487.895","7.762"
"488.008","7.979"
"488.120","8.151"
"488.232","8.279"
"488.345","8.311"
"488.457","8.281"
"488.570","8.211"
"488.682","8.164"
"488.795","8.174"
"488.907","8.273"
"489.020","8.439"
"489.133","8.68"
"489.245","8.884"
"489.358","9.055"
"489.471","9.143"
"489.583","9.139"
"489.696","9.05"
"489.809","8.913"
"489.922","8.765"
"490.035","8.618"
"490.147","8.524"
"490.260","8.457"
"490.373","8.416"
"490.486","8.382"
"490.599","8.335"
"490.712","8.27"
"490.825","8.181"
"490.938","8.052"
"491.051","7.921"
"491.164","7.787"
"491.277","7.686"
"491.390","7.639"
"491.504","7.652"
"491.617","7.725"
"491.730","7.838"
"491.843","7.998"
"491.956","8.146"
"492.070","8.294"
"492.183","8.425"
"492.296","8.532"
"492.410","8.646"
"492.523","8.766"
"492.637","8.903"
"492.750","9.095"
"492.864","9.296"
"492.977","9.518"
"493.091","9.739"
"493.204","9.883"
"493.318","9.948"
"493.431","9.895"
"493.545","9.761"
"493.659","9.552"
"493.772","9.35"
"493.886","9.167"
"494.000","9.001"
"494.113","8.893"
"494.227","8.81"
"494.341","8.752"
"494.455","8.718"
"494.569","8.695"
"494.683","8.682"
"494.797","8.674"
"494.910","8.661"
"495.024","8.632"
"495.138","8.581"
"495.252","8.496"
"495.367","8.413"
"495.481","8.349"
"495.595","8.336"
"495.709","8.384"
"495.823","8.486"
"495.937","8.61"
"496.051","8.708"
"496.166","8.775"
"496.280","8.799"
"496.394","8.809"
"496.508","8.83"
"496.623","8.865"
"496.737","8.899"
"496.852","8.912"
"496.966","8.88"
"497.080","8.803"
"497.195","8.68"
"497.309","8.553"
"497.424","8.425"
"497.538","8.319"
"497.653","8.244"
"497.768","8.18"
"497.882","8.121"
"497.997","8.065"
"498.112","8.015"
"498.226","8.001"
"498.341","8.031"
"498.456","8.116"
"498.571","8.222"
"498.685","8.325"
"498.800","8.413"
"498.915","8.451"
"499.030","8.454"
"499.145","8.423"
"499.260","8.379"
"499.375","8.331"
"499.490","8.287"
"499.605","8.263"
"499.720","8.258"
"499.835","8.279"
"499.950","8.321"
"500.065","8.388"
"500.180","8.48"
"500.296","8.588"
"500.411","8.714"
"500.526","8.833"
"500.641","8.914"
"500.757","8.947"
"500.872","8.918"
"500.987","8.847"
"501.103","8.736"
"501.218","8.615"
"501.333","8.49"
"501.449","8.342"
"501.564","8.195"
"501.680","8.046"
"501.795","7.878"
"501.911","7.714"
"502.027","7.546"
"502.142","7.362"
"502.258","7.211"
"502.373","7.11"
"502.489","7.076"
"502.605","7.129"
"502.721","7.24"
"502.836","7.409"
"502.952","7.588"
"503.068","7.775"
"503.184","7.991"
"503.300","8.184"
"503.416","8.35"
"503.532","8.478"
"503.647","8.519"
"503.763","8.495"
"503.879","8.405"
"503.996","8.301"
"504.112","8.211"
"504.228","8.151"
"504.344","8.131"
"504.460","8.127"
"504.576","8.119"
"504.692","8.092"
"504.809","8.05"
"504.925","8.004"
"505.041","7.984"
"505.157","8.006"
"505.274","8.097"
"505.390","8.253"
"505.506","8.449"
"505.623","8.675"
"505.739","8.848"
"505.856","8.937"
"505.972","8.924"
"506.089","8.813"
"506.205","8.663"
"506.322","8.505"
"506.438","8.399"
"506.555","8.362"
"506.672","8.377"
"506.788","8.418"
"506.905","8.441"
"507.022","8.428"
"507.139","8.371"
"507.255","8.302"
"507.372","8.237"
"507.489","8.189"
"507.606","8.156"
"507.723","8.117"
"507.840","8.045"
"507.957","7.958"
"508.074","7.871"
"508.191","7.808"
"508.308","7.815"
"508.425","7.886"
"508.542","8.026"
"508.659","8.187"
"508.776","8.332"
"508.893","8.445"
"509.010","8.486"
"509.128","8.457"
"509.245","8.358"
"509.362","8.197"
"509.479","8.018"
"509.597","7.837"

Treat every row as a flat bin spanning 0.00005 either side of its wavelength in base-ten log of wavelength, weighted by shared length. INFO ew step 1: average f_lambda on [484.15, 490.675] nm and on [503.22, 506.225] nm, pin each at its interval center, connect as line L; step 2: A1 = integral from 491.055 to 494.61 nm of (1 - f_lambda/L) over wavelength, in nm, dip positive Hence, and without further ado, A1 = -0.13 nm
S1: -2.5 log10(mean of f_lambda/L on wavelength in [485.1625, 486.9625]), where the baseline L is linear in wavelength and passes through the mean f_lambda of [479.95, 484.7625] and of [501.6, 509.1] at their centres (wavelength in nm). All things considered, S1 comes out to -0.09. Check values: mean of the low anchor 8.38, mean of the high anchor 8.12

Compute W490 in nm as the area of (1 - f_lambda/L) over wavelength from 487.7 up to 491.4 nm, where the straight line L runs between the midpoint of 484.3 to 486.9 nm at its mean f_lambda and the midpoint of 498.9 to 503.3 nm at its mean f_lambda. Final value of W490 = 0.16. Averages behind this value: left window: 8.93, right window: 8.14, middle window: 8.35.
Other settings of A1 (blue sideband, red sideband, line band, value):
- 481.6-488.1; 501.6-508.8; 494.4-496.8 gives -0.107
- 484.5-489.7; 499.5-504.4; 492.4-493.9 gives -0.189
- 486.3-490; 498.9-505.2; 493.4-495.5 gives -0.170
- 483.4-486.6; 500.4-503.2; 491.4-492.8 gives 0.028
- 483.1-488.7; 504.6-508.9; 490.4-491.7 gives 0.065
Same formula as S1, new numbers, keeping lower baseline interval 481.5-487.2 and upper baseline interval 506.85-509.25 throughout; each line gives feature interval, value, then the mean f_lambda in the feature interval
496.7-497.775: -0.03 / 8.6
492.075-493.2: -0.07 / 9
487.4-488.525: 0.09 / 7.84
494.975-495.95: -0.01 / 8.47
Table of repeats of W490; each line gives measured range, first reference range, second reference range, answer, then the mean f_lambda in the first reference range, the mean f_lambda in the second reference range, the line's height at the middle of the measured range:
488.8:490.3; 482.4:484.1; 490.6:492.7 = -0.10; 8.27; 8.15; 8.18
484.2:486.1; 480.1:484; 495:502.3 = -0.09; 8.38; 8.41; 8.39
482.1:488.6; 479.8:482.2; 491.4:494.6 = 0.18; 8.53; 8.88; 8.65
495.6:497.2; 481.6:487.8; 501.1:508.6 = -0.09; 8.48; 8.13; 8.28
